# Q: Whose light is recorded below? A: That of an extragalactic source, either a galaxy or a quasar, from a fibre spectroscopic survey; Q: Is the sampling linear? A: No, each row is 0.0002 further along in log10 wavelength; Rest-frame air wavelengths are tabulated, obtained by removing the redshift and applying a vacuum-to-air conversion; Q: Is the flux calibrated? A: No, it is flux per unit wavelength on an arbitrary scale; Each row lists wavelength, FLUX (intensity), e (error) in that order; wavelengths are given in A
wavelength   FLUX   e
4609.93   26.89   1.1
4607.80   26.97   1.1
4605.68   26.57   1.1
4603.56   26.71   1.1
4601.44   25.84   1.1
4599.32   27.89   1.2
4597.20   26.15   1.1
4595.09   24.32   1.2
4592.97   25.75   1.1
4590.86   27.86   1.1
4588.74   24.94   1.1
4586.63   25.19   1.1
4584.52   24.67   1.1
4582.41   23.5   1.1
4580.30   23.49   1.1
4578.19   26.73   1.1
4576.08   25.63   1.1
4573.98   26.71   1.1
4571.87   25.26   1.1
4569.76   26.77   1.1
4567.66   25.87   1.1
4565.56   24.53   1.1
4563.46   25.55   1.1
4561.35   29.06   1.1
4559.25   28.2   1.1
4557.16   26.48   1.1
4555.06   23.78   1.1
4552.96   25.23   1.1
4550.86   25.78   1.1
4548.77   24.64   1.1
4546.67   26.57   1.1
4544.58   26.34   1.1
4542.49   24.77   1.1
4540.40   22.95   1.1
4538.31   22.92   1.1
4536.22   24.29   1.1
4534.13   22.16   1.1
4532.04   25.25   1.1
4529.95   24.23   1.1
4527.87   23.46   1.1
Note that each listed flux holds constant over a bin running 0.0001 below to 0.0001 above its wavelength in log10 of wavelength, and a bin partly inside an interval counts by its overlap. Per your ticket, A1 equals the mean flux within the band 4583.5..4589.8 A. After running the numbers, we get 24.9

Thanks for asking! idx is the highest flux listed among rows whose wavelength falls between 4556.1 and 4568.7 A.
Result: 29.06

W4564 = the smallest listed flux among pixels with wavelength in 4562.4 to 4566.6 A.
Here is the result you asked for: 24.53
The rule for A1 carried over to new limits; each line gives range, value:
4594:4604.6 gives 26.2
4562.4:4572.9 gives 25.6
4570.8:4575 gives 25.9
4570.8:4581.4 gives 25.5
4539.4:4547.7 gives 25.2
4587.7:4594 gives 26.2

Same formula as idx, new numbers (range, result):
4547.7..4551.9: 25.78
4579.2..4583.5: 23.5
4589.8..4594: 27.86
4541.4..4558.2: 26.57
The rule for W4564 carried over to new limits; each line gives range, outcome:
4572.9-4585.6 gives 23.49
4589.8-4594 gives 25.75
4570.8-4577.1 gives 25.26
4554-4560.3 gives 23.78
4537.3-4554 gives 22.92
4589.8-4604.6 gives 24.32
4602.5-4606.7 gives 26.57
